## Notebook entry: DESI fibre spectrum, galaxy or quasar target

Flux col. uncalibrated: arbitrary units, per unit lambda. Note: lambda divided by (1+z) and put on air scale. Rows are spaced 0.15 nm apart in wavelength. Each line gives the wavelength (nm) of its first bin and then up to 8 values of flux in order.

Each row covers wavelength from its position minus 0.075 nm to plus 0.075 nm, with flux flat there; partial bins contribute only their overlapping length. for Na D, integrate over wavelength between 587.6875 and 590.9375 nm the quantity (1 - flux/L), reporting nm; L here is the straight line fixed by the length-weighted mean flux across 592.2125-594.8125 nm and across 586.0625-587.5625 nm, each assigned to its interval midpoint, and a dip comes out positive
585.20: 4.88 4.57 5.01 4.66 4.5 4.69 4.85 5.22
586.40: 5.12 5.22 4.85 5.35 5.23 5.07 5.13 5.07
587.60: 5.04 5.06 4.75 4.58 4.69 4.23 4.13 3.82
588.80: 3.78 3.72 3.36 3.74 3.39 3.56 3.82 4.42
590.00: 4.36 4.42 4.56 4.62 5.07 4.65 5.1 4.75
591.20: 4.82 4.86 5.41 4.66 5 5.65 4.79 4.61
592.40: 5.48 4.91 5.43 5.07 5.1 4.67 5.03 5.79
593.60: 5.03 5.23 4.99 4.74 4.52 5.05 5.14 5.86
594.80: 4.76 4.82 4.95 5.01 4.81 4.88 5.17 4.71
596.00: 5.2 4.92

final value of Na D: 0.54 nm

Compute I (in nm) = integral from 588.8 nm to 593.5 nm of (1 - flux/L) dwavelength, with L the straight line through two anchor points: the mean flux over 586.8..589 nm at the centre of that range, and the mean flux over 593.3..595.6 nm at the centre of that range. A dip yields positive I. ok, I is 0.19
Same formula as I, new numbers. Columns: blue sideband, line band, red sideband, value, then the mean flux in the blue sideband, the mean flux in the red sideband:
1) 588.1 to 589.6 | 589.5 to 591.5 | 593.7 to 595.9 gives -0.20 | 3.86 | 4.98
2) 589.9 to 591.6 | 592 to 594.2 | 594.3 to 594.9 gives -0.01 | 4.78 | 5.19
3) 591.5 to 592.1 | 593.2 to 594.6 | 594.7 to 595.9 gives -0.02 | 5.1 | 4.91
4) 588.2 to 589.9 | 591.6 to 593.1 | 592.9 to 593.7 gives -0.07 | 3.85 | 5.13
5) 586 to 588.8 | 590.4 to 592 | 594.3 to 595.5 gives -0.01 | 4.83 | 5.05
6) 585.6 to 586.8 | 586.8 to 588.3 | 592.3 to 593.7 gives -0.01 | 4.9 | 5.16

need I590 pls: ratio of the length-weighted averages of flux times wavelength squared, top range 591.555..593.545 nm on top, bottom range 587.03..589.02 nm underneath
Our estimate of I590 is 1.1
